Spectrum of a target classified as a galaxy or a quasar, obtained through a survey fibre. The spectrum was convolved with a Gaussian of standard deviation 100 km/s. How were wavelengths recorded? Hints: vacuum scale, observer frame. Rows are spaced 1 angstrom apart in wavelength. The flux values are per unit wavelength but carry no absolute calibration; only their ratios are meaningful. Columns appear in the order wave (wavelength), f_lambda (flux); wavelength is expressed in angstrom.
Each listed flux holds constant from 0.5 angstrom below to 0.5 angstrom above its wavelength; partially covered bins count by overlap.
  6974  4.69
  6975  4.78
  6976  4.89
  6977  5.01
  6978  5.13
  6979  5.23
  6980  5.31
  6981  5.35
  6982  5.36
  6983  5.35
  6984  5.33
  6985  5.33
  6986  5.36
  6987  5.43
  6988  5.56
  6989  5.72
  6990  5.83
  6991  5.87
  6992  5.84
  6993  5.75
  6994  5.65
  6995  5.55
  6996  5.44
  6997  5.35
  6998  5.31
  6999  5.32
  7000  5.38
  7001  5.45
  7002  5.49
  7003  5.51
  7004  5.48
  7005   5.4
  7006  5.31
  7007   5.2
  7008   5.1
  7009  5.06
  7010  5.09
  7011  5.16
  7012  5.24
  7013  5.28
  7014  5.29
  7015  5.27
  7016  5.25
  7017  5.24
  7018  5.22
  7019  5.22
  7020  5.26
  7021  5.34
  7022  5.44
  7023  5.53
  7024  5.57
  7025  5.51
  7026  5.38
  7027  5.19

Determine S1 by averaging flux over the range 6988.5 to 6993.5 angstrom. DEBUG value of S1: 5.8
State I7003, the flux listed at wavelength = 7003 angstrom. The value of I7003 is 5.51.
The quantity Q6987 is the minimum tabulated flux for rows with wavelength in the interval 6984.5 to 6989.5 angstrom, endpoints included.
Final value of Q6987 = 5.33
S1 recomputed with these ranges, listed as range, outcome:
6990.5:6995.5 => 5.73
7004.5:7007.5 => 5.3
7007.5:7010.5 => 5.08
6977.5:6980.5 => 5.22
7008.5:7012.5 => 5.14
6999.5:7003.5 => 5.46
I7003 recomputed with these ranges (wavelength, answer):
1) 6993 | 5.75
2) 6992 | 5.84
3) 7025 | 5.51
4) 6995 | 5.55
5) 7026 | 5.38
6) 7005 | 5.4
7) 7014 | 5.29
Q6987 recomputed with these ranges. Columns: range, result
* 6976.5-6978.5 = 5.01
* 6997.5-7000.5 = 5.31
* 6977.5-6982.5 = 5.13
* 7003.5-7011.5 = 5.06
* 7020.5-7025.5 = 5.34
